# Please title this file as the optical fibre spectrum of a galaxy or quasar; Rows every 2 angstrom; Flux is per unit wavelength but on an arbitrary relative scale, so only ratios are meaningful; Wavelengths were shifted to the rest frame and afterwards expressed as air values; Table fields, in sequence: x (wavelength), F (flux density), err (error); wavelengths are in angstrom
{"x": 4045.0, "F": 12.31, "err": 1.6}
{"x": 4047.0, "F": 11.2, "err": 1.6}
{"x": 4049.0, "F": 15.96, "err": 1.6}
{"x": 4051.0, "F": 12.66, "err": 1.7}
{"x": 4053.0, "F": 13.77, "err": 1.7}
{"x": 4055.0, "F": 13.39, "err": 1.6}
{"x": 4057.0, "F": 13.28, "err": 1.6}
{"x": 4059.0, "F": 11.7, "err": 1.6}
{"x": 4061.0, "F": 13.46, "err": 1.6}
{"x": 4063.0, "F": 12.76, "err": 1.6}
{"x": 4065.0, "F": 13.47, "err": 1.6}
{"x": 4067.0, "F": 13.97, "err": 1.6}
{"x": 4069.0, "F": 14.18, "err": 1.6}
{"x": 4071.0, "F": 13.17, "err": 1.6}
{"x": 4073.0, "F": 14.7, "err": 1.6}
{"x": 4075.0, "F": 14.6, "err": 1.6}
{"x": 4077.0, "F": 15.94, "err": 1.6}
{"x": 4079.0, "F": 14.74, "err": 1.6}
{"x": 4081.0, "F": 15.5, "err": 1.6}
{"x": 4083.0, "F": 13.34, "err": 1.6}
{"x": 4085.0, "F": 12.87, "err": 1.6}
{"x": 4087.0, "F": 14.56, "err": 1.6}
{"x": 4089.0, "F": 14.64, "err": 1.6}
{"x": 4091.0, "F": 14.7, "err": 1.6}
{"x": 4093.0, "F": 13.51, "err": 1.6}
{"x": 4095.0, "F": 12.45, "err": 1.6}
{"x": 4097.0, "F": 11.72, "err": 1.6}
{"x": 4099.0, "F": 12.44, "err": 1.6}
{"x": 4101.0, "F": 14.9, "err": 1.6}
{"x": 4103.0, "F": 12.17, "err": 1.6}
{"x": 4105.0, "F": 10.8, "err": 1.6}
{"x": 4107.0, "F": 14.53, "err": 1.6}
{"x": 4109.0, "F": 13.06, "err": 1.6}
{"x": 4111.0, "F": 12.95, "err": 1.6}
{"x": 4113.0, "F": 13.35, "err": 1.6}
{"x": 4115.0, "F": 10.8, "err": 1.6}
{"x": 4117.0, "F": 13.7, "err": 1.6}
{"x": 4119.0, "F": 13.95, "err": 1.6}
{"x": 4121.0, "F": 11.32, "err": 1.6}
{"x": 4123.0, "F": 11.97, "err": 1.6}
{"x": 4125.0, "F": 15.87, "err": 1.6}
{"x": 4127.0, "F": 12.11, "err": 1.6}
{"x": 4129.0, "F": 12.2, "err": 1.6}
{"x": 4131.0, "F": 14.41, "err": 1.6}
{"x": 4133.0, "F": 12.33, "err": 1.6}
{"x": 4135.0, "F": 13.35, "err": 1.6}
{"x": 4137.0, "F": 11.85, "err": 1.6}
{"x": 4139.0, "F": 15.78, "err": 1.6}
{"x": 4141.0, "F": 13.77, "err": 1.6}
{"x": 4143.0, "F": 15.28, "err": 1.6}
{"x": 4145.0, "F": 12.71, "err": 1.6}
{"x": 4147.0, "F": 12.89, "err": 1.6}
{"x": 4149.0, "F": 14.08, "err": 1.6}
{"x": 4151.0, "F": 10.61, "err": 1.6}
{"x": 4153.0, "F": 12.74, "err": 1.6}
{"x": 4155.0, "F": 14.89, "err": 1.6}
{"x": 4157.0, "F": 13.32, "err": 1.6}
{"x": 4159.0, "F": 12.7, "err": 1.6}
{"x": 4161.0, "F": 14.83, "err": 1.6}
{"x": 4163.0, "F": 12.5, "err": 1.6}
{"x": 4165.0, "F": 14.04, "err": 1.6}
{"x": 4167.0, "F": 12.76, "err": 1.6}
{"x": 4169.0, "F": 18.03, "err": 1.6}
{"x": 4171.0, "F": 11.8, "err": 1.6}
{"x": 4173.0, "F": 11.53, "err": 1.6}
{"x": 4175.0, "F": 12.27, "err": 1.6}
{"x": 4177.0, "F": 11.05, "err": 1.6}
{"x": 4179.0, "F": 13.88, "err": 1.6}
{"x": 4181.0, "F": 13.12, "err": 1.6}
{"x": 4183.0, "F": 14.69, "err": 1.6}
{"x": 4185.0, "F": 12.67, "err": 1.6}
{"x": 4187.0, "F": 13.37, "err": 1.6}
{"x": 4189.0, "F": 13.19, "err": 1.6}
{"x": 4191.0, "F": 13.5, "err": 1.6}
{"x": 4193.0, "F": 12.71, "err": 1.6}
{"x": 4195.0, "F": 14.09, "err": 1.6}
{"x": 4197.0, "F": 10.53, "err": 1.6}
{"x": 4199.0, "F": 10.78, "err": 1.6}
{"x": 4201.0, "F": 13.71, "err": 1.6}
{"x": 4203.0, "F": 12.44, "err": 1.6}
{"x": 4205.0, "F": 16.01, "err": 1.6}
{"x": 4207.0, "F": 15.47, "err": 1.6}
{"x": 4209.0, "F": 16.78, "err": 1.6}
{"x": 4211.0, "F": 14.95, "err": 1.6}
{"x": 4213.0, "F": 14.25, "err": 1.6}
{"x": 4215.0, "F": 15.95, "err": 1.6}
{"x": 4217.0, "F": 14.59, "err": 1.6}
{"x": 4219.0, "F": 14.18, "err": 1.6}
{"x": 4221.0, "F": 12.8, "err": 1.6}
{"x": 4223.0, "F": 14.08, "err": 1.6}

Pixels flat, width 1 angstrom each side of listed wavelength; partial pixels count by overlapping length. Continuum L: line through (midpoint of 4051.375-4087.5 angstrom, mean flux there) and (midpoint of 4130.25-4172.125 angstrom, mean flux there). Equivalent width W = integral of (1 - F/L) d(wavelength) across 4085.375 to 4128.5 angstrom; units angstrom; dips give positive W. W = 1.9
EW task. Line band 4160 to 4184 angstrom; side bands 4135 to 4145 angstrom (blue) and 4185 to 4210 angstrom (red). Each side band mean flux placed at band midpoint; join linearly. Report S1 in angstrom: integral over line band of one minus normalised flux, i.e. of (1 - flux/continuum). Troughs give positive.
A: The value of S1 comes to 0.6 angstrom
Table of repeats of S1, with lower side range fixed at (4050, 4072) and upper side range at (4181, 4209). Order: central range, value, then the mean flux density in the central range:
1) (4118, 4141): 0.22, 13.2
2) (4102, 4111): 0.43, 12.7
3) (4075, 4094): -1.64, 14.4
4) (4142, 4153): 0.24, 13.1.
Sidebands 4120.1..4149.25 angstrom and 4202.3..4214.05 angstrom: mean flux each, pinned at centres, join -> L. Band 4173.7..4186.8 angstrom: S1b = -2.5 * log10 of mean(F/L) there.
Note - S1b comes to 0.12 mag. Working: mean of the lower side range 13.3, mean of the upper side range 15.1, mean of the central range 12.9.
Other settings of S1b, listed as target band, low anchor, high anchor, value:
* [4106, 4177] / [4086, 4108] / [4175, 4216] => 0.018 mag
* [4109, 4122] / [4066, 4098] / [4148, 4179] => 0.080 mag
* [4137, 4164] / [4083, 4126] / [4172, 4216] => -0.012 mag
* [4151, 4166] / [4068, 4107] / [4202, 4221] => 0.078 mag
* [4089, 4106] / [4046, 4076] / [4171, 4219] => 0.045 mag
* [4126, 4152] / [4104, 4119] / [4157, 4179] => -0.015 mag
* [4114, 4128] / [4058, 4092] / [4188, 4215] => 0.091 mag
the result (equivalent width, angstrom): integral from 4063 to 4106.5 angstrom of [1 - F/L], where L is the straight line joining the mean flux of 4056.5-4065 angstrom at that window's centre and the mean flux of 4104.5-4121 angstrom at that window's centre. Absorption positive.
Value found -2.92 angstrom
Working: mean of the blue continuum 12.9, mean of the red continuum 12.9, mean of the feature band 13.7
